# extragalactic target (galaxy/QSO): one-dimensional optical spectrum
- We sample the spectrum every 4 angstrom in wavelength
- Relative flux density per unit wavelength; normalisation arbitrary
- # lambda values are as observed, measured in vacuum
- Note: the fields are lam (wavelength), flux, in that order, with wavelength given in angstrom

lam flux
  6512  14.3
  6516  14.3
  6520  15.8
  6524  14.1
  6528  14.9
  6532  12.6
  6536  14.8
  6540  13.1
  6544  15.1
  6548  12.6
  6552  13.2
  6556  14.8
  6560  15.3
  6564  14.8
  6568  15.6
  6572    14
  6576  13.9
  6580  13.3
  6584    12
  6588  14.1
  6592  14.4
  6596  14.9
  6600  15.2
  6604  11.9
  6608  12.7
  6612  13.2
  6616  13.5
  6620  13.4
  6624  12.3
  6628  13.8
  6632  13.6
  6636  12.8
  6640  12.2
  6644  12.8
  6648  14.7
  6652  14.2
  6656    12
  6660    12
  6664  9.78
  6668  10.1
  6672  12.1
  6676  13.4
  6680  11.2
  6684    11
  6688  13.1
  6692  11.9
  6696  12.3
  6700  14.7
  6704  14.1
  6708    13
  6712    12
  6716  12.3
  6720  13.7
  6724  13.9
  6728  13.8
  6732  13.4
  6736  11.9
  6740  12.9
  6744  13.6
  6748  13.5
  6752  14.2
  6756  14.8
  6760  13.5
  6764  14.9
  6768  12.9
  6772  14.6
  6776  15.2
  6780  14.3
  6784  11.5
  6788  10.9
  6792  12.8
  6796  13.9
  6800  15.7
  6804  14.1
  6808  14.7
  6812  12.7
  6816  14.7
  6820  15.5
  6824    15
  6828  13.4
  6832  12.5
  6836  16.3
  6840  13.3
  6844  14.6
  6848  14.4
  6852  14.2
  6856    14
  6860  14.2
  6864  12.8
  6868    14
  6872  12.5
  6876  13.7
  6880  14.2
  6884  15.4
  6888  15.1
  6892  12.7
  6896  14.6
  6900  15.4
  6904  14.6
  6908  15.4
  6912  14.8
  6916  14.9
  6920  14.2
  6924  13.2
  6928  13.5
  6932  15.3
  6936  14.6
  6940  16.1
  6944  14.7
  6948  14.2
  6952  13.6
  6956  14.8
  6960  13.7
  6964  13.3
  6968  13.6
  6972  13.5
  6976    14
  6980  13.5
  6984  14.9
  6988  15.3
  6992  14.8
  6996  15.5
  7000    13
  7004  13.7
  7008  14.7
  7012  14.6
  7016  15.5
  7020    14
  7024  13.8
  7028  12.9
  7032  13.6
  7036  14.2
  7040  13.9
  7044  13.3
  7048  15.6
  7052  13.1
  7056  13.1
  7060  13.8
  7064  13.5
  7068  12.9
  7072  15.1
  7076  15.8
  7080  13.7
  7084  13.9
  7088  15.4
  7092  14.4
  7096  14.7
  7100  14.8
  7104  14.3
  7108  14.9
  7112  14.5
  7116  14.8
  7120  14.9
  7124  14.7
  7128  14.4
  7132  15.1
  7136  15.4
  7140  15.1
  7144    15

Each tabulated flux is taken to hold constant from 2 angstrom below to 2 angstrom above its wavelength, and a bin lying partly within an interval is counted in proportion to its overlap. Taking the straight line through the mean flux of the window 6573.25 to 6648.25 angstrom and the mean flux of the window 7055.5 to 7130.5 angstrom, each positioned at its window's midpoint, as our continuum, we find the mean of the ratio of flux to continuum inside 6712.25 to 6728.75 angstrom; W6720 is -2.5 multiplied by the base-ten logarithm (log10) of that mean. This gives 0.03 mag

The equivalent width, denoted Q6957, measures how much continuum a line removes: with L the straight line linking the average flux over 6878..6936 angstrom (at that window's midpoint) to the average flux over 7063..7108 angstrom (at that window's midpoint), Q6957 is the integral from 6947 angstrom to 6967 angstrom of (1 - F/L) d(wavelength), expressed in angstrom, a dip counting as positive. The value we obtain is 0.8 angstrom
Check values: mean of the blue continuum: 14.5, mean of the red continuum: 14.5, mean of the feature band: 13.9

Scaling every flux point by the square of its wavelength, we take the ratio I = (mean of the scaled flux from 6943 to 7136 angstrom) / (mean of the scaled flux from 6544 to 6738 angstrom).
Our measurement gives 1.22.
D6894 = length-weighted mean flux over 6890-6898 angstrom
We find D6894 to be 13.6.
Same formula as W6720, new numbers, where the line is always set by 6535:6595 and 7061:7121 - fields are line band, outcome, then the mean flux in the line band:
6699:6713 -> 0.056 mag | 13.5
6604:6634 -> 0.079 mag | 13.1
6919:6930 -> 0.060 mag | 13.6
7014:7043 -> 0.036 mag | 14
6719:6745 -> 0.072 mag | 13.3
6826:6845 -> 0.023 mag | 14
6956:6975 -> 0.054 mag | 13.7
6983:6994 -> -0.044 mag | 15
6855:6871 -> 0.050 mag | 13.7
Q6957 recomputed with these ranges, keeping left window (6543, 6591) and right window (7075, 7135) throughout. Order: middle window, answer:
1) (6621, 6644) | 1.9 angstrom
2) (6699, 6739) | 2.8 angstrom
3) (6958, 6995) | 1.1 angstrom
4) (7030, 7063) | 1.8 angstrom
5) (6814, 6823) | -0.5 angstrom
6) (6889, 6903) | 0.1 angstrom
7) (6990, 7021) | 0.2 angstrom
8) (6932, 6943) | -0.6 angstrom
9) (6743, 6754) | 0.4 angstrom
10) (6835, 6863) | 0.1 angstrom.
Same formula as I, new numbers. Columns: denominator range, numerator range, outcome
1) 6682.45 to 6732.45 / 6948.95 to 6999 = 1.18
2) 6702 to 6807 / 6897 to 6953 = 1.14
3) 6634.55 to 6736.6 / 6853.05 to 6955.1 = 1.21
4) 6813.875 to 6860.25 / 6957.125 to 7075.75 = 1.03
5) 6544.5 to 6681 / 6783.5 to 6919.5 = 1.14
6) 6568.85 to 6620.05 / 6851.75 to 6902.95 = 1.12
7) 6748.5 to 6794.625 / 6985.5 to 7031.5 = 1.13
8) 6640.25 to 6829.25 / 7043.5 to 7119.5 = 1.20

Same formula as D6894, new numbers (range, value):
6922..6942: 14.5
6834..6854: 14.6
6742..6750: 13.6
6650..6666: 12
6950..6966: 13.8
